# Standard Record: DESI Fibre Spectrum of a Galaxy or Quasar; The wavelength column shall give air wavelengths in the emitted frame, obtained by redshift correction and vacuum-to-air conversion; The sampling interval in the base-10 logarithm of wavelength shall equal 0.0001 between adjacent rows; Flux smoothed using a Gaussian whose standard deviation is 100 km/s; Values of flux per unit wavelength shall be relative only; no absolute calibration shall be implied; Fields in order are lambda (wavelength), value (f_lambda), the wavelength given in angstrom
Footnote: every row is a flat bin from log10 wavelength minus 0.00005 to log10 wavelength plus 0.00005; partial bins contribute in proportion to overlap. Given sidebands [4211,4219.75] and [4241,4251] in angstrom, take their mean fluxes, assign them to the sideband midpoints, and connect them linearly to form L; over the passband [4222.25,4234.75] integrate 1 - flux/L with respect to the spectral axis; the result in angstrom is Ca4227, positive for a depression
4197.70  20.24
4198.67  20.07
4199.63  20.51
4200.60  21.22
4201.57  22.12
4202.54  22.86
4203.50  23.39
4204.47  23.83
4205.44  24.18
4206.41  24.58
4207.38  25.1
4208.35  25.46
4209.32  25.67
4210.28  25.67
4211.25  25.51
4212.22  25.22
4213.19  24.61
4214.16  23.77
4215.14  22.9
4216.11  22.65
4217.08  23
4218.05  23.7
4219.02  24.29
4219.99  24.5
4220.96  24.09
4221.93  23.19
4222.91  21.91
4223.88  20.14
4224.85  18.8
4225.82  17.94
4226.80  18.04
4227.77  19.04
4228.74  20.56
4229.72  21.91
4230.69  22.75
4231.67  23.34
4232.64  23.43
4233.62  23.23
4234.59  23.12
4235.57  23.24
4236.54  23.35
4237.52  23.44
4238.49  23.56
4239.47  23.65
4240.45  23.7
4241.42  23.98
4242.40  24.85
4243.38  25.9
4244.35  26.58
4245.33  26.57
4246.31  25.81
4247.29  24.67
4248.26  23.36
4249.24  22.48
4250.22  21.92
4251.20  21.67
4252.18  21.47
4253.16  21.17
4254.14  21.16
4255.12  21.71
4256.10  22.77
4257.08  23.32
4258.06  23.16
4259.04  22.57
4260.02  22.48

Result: 1.6 angstrom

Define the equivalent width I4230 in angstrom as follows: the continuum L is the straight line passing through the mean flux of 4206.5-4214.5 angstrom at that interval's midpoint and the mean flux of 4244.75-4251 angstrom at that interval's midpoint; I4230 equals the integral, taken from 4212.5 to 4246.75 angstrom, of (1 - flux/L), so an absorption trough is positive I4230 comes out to 2.1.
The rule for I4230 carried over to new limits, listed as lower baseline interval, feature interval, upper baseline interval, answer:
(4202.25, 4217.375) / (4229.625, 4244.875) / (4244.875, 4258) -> -0.27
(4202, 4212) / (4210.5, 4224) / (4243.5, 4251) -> 0.51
